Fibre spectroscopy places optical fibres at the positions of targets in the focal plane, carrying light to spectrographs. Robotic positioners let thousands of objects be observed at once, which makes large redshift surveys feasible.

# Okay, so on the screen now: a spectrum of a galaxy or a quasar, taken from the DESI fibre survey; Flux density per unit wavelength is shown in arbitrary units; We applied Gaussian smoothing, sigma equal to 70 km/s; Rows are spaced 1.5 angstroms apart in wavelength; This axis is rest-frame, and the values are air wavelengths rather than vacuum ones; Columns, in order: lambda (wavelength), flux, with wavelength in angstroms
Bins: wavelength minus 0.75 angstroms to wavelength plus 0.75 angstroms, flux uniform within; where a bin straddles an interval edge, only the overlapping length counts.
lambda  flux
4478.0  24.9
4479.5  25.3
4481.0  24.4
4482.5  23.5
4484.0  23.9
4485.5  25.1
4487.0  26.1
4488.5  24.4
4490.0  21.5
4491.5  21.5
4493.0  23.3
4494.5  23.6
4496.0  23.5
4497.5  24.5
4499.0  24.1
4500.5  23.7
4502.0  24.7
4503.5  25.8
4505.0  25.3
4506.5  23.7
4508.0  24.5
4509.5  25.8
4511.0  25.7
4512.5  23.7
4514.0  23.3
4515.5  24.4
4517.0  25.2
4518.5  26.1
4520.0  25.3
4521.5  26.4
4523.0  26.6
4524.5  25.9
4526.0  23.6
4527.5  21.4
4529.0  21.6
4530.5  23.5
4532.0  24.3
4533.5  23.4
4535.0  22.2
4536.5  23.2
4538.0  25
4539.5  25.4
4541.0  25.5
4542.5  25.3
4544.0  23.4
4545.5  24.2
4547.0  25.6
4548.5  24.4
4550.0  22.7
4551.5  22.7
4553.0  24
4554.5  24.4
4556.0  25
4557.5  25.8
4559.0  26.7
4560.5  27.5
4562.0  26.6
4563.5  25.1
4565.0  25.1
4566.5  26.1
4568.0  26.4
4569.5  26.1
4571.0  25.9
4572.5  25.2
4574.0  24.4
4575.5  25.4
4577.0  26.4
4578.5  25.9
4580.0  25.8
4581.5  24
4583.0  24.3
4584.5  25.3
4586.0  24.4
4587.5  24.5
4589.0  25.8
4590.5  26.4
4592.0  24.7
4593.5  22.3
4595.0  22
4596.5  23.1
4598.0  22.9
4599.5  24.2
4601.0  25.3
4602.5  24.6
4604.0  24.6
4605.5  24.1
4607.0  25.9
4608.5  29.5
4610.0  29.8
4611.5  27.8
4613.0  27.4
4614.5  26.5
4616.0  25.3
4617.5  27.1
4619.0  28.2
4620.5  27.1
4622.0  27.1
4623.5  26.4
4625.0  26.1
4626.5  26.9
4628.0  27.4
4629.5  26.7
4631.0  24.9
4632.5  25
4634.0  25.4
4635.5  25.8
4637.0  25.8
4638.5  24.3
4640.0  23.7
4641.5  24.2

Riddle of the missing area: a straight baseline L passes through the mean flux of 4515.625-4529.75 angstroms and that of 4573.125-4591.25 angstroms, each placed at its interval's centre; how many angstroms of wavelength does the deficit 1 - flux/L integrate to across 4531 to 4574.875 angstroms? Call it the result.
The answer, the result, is 0.1 angstroms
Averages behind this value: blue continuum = 24.7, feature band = 24.9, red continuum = 25.2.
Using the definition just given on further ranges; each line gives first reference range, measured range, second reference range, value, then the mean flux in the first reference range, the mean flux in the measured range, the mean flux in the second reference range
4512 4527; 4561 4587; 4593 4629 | 0.1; 25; 25.4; 25.9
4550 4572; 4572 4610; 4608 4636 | 1.7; 25.4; 24.9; 26.8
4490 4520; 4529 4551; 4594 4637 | 0.7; 24.3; 24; 25.9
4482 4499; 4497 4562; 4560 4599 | -0.7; 23.7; 24.6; 25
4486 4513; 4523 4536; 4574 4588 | 0.6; 24.2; 23.4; 25.1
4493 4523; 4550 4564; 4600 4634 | 0.2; 24.7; 25.2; 26.5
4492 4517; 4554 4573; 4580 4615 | -0.7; 24.3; 25.9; 25.2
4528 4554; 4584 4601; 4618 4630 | 1.1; 23.9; 24.2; 27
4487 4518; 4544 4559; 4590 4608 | -0.1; 24.2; 24.4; 24.2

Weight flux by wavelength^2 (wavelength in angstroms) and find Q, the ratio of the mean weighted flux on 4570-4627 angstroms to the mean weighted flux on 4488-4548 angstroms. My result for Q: 1.09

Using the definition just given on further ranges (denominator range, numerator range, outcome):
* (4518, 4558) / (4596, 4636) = 1.11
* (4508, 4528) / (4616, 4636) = 1.11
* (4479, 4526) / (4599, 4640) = 1.13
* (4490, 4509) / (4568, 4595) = 1.08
